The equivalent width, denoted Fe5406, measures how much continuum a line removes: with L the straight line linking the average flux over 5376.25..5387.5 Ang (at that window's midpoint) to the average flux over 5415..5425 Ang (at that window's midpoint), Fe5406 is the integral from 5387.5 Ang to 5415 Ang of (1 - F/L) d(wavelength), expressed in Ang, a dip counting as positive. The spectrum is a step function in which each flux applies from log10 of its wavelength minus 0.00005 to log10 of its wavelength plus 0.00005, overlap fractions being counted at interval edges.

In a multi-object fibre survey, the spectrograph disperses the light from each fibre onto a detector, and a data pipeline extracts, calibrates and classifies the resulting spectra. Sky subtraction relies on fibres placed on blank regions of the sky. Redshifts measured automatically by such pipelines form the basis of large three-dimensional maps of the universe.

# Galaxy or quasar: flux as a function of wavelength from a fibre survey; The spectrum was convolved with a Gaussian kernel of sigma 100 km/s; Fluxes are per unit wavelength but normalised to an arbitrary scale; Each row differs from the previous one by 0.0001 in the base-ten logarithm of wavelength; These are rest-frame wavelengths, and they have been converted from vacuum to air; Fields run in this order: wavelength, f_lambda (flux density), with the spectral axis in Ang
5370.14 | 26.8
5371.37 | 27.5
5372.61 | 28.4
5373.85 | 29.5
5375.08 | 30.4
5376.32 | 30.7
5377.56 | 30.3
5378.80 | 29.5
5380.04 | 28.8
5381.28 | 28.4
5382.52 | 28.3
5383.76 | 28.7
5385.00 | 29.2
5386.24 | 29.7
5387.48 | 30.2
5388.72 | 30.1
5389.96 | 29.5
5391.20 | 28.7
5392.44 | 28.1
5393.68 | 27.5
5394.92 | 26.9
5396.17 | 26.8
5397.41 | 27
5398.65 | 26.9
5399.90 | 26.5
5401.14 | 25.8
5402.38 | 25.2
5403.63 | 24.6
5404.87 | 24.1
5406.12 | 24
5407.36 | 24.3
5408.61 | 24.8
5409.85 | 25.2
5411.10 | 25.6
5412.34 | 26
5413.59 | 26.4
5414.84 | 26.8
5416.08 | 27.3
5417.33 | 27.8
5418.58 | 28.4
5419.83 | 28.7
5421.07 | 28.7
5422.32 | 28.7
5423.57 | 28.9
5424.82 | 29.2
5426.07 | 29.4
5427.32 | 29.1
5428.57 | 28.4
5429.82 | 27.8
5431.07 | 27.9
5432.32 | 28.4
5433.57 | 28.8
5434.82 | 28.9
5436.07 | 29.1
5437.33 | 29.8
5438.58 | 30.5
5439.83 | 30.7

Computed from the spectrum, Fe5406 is 2.2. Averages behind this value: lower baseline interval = 29.3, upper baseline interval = 28.4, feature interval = 26.5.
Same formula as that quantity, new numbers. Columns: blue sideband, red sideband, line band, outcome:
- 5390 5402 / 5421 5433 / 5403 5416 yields 1.2 Ang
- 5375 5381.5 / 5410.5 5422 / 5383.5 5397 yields 0.1 Ang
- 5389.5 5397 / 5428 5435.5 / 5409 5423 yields 0.5 Ang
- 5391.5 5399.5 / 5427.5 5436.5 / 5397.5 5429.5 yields 1.2 Ang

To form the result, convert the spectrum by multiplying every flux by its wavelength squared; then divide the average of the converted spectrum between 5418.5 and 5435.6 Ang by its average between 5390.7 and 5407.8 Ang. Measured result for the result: 1.1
